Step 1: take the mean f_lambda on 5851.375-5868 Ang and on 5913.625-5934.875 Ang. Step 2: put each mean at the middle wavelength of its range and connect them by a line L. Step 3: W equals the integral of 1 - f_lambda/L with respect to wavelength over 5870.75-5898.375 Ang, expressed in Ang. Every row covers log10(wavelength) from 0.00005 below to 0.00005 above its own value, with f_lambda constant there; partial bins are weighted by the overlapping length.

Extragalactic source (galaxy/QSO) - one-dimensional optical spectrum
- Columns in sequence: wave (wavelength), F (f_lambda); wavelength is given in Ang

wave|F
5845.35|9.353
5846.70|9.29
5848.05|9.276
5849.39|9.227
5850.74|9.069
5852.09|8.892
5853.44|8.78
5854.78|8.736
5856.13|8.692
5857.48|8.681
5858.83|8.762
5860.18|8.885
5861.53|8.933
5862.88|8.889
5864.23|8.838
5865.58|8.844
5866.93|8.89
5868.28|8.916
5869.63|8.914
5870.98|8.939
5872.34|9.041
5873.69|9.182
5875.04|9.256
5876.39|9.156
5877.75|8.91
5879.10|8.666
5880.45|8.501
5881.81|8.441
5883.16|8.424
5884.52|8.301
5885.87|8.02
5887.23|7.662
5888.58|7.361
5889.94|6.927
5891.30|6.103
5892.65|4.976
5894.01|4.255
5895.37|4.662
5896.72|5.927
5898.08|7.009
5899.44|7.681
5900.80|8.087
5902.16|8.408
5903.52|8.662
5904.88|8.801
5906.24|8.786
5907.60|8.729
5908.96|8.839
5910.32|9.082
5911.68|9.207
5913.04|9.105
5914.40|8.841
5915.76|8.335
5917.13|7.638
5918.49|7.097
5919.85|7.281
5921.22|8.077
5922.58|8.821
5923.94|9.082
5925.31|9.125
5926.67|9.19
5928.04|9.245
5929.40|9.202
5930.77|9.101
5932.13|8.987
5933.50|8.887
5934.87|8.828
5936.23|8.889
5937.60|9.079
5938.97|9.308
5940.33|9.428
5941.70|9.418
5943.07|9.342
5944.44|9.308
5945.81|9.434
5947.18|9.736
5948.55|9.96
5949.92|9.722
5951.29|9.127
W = 3.6 Ang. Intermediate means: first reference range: 8.82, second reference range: 8.6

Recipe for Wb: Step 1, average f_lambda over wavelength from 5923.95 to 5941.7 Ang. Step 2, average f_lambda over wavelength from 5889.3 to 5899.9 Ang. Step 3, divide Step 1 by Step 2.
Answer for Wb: 1.54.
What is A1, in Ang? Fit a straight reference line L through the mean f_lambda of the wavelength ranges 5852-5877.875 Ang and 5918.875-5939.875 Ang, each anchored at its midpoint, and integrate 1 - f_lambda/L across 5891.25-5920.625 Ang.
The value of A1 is 4.1 Ang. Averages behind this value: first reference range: 8.91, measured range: 7.65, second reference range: 8.86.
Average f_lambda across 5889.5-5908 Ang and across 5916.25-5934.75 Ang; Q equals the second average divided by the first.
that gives 1.2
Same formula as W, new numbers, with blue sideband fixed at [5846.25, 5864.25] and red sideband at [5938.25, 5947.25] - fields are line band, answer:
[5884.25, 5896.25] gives 3.6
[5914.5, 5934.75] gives 1.5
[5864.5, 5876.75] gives 0.0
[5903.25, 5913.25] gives 0.3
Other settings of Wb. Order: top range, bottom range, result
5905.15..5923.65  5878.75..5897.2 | 1.21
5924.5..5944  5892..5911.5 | 1.22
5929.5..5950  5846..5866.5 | 1.04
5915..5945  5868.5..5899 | 1.15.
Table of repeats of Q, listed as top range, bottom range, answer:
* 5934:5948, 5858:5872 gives 1.04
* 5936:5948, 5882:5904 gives 1.33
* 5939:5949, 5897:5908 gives 1.16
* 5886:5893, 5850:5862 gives 0.77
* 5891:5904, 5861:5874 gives 0.73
